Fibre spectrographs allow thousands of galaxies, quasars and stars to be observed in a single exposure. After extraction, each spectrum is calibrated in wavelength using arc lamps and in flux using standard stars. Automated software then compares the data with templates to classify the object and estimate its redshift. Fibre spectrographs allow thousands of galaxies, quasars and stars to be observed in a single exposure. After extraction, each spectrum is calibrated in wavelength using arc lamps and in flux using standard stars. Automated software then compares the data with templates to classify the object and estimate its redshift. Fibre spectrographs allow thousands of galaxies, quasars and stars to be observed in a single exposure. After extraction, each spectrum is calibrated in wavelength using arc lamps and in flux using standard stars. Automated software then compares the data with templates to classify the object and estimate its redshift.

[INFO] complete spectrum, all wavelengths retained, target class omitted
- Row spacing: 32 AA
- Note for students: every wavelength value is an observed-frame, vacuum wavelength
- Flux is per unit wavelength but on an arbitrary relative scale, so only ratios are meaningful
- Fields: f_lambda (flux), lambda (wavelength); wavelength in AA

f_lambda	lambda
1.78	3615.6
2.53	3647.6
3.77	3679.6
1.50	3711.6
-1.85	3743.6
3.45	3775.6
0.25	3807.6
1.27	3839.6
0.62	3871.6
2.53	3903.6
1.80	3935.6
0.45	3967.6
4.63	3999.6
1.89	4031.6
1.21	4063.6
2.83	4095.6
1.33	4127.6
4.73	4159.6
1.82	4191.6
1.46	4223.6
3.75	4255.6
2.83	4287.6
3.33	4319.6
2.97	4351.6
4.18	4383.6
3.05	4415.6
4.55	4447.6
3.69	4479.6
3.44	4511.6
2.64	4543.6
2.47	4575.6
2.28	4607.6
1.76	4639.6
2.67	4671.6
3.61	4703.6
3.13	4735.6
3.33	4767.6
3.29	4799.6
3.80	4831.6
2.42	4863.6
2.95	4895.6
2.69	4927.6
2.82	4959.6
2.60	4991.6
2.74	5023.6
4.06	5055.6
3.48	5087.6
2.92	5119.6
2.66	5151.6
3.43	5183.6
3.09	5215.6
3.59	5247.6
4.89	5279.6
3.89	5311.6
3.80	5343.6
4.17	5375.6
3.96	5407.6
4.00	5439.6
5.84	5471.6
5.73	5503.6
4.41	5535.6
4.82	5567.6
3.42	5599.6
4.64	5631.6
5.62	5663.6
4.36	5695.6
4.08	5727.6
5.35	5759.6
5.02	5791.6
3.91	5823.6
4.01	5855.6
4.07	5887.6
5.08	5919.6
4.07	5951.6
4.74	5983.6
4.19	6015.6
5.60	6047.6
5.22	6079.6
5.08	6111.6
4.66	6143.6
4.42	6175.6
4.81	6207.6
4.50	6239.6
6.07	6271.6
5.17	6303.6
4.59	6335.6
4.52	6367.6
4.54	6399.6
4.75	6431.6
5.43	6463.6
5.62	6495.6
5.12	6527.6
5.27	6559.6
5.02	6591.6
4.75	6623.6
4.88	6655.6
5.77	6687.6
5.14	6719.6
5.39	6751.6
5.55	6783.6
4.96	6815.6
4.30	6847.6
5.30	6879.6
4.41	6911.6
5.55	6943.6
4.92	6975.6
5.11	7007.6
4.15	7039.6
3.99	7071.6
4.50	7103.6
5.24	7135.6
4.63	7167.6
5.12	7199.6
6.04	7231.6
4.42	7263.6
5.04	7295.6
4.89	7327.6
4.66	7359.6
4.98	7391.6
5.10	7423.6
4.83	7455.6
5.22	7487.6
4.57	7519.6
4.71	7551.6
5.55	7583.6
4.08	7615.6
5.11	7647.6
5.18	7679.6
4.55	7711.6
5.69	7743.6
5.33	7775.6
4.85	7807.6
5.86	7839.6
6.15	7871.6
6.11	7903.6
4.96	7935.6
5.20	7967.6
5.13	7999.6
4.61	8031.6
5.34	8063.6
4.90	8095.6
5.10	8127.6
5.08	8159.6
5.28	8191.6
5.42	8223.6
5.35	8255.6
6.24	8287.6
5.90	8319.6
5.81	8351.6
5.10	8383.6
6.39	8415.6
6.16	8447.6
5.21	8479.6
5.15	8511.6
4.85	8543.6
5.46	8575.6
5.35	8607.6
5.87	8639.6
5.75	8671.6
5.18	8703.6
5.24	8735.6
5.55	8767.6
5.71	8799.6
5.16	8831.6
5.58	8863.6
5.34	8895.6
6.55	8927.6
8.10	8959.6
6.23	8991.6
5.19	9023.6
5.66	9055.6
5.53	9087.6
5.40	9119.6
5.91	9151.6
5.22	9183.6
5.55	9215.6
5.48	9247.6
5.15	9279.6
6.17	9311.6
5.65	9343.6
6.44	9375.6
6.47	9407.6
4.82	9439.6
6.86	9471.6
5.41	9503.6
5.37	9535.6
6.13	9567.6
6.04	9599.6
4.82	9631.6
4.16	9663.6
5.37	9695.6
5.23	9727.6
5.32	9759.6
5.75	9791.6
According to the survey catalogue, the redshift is 0.363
